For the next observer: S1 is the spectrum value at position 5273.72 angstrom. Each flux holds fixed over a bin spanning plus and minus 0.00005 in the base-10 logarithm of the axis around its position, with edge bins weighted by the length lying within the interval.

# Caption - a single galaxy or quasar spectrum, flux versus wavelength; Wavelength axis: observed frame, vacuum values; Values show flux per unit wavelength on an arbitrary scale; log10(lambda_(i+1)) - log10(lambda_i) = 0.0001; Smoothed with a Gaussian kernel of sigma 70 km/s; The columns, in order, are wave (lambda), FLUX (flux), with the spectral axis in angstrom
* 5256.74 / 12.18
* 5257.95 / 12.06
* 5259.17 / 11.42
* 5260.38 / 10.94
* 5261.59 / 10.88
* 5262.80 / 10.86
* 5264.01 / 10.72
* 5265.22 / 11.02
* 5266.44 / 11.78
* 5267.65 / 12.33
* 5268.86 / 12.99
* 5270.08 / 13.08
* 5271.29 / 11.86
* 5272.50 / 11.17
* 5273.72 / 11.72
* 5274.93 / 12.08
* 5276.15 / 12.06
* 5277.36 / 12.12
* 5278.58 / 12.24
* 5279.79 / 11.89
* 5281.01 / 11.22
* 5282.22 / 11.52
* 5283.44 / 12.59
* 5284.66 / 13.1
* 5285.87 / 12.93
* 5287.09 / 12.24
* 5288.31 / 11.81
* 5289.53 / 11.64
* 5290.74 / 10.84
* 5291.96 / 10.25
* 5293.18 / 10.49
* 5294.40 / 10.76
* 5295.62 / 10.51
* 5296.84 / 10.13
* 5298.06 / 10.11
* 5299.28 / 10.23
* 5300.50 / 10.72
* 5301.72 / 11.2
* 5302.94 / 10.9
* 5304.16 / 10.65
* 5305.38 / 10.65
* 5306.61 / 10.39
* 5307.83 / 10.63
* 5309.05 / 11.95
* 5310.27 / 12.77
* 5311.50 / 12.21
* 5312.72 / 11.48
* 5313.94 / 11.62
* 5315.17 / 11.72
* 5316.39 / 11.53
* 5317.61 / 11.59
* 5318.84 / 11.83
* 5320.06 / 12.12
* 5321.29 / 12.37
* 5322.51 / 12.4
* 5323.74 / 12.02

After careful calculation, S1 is 11.72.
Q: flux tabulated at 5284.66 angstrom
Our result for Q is 13.1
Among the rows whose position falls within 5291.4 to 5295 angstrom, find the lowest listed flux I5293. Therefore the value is 10.25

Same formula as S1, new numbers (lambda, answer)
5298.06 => 10.11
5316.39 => 11.53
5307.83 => 10.63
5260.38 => 10.94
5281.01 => 11.22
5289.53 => 11.64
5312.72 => 11.48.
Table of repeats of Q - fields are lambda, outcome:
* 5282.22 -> 11.52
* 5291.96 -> 10.25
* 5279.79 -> 11.89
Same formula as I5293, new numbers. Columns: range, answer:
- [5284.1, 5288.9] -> 11.81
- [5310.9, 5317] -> 11.48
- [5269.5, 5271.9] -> 11.86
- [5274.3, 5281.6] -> 11.22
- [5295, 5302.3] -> 10.11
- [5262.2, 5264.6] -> 10.72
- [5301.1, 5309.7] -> 10.39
